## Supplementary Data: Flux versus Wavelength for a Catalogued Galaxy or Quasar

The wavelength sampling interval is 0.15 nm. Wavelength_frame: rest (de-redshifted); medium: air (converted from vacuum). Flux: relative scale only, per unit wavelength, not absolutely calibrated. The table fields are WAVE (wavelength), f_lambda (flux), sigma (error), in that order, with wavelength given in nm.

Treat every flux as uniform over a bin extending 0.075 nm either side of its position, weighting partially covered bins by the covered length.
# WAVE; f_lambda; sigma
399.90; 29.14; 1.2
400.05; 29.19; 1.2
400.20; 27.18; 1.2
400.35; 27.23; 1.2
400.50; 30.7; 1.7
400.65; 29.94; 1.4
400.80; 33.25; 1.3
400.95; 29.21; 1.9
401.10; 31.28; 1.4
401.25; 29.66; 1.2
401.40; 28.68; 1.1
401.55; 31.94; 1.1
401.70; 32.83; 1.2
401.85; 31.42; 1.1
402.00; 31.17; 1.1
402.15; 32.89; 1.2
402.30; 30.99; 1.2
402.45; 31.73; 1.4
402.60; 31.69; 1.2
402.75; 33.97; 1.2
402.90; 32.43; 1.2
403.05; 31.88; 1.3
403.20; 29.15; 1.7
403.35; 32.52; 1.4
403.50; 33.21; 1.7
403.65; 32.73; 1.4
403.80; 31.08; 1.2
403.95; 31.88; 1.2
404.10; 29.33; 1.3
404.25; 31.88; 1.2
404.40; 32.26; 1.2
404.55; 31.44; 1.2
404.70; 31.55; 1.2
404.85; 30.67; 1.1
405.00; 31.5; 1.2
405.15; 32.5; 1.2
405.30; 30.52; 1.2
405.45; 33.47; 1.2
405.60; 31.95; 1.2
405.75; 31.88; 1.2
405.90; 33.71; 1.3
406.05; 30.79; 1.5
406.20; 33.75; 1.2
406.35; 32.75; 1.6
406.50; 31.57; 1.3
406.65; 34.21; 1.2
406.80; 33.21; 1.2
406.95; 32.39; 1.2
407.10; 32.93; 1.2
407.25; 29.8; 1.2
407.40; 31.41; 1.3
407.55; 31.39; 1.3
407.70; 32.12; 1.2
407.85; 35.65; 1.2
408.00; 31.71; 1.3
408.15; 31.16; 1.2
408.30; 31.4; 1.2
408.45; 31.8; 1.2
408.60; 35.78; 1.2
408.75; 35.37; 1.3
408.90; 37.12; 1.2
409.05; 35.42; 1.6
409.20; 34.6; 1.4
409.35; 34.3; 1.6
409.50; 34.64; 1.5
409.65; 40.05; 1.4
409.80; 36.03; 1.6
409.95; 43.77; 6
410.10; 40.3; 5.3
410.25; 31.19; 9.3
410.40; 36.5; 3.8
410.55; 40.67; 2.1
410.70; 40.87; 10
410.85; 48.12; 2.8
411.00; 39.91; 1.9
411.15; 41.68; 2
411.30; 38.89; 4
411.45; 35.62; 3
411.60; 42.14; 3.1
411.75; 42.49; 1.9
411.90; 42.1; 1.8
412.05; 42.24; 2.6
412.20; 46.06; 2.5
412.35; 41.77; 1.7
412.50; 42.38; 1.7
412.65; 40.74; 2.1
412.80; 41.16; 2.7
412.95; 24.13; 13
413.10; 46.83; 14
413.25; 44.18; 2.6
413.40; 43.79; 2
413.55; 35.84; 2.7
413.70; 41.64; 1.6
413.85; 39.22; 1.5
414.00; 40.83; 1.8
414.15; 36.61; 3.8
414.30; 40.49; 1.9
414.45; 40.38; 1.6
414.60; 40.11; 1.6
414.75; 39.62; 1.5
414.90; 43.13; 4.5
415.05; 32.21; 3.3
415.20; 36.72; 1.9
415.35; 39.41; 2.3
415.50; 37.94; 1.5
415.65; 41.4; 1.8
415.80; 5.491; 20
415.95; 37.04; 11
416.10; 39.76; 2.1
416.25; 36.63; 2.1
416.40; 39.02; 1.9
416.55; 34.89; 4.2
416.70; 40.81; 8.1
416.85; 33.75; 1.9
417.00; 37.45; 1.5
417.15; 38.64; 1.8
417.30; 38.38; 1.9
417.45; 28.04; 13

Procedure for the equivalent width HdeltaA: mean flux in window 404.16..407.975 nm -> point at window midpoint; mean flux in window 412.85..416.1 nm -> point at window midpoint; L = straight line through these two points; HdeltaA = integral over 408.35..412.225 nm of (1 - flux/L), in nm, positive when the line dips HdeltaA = -0.41 nm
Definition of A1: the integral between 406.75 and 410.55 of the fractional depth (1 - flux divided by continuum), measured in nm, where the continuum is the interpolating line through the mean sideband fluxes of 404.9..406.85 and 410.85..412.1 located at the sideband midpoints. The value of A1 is 0.227 nm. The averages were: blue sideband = 32.4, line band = 34.5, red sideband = 41.1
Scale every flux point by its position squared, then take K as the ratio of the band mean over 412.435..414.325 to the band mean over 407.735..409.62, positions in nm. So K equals 1.2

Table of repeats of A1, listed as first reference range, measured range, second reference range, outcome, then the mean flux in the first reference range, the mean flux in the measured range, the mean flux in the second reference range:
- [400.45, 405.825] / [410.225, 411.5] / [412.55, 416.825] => -0.139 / 31.5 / 39.7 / 37.8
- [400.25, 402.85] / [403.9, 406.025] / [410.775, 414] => 0.153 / 31.1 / 31.7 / 41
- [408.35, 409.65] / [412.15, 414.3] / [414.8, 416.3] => -0.322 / 35.1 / 40.3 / 35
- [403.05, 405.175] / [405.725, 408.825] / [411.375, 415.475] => 0.161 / 31.5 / 32.6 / 40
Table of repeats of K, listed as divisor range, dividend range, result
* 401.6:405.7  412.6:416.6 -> 1.25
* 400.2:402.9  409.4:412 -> 1.34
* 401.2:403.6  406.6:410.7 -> 1.13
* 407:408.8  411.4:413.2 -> 1.28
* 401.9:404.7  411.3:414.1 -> 1.34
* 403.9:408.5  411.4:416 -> 1.26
